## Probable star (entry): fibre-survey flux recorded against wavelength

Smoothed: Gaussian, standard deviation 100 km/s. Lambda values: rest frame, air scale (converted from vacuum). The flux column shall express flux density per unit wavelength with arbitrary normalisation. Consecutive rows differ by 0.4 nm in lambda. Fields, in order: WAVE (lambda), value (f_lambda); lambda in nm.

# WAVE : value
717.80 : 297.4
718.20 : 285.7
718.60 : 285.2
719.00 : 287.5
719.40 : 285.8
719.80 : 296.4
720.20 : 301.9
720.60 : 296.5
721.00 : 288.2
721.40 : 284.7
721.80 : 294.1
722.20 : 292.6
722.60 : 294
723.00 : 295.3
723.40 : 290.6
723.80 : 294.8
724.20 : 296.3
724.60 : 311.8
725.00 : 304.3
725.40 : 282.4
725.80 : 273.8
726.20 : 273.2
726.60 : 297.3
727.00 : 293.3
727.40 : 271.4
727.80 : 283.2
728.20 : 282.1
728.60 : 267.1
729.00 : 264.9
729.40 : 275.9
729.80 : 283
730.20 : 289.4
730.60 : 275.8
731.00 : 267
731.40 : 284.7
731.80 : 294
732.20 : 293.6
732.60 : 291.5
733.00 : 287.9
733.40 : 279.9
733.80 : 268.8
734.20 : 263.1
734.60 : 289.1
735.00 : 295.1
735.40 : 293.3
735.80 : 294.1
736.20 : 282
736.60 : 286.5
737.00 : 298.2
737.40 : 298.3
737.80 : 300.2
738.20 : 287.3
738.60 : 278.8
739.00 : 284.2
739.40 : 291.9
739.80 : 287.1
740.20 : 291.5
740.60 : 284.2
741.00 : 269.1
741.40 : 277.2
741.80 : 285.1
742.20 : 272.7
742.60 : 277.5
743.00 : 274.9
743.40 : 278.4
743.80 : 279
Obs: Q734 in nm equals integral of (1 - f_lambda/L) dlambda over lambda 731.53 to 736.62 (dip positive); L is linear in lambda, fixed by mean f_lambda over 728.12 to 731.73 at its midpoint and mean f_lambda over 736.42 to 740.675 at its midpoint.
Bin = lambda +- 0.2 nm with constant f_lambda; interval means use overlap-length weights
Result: -0.05 nm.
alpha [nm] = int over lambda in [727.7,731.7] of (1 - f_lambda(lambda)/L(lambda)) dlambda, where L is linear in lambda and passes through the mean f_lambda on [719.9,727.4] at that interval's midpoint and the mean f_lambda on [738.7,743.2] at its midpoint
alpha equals 0.15 nm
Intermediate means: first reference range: 292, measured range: 278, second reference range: 281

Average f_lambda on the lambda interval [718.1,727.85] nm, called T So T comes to 291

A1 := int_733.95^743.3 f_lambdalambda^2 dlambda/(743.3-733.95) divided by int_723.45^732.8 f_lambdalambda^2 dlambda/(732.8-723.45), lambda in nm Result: 1.0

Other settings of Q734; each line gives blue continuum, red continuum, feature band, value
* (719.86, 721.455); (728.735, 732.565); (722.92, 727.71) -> -0.035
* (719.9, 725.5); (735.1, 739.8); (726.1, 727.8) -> 0.054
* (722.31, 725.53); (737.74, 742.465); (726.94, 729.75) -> 0.159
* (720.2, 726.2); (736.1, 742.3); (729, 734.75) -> 0.159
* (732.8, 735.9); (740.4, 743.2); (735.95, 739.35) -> -0.107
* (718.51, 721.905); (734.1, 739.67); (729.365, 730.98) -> 0.056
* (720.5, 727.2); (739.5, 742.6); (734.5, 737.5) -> -0.081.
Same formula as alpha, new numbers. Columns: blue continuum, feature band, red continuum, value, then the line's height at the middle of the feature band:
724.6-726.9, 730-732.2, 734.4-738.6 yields 0.05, 290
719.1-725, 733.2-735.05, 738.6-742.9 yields 0.05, 286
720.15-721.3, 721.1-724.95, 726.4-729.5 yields -0.08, 289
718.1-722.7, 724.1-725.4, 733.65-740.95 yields -0.05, 290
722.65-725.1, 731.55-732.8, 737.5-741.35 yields 0.00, 292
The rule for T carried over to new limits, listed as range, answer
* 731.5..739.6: 288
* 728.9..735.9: 283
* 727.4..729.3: 274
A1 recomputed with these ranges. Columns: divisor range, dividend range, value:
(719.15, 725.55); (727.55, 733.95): 0.98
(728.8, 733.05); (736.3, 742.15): 1.04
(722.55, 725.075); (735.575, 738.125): 1.02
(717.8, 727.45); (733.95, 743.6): 1.02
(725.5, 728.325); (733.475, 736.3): 1.03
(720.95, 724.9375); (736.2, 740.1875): 1.03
